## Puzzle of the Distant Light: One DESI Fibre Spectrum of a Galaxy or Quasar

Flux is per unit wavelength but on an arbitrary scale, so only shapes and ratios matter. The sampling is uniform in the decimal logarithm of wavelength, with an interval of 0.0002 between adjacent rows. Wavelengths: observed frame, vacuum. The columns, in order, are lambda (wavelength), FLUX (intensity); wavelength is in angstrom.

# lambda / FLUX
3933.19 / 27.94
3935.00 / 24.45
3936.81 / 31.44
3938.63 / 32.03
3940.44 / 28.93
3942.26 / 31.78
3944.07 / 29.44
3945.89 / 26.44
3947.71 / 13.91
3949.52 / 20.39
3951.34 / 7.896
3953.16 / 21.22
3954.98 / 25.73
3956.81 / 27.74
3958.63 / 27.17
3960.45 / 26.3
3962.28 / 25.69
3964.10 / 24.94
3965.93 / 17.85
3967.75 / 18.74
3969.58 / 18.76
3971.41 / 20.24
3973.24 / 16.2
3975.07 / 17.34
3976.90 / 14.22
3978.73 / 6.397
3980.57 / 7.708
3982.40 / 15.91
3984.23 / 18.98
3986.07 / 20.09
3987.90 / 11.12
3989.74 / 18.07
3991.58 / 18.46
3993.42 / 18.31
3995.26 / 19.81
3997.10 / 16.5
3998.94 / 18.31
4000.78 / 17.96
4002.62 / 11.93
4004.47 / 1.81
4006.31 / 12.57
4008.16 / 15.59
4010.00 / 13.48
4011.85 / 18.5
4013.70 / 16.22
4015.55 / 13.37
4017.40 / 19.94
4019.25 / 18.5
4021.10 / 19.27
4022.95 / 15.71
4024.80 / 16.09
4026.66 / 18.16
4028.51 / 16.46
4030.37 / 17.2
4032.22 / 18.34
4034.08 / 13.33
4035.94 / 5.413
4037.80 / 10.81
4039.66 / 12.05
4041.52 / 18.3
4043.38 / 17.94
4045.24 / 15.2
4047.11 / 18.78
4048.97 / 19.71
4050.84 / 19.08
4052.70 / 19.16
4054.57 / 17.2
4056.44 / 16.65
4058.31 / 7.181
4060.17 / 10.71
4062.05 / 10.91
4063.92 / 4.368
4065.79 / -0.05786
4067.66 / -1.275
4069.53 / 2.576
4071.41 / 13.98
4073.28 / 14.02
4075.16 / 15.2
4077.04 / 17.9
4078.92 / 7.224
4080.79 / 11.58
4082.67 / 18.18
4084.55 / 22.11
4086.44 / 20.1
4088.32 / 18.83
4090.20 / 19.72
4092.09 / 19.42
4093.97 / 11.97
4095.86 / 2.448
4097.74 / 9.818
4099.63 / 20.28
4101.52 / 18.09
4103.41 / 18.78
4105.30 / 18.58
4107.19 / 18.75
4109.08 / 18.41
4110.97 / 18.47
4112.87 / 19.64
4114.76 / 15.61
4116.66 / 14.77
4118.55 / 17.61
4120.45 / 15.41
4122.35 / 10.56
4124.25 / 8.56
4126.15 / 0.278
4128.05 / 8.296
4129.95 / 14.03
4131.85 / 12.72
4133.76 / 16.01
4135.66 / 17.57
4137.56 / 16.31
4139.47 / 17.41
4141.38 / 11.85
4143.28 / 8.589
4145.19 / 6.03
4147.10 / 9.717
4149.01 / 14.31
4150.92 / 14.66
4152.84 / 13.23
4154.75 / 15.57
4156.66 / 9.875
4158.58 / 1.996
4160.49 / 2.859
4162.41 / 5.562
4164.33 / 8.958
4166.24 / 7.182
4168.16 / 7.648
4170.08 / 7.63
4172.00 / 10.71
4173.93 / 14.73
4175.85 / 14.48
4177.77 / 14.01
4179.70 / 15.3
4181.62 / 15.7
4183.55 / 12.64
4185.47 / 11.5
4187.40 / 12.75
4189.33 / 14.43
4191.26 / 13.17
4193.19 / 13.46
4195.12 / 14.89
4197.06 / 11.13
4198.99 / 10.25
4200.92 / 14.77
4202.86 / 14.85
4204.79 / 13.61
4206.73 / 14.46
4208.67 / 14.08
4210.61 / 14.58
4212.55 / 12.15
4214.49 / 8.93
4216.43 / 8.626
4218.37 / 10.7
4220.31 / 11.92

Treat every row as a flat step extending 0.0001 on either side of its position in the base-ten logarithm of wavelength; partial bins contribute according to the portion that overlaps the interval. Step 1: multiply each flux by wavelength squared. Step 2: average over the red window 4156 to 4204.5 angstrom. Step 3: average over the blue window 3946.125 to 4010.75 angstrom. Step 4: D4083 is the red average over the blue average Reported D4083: 0.72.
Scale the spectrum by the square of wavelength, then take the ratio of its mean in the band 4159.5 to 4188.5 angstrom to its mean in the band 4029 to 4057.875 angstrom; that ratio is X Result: 0.73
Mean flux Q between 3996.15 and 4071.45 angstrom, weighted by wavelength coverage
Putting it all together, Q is 13.8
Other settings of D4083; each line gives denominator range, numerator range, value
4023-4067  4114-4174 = 0.83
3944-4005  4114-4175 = 0.66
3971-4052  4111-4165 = 0.80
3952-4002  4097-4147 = 0.82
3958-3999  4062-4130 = 0.79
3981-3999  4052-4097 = 0.75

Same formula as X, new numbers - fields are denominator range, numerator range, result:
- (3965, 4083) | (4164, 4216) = 0.94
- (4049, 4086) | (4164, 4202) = 1.07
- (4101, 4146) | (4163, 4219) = 0.89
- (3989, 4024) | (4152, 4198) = 0.76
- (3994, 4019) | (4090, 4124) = 1.09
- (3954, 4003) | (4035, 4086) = 0.72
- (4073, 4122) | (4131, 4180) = 0.71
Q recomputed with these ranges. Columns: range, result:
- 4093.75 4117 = 16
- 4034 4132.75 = 13.8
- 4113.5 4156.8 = 12.7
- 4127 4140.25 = 14.5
